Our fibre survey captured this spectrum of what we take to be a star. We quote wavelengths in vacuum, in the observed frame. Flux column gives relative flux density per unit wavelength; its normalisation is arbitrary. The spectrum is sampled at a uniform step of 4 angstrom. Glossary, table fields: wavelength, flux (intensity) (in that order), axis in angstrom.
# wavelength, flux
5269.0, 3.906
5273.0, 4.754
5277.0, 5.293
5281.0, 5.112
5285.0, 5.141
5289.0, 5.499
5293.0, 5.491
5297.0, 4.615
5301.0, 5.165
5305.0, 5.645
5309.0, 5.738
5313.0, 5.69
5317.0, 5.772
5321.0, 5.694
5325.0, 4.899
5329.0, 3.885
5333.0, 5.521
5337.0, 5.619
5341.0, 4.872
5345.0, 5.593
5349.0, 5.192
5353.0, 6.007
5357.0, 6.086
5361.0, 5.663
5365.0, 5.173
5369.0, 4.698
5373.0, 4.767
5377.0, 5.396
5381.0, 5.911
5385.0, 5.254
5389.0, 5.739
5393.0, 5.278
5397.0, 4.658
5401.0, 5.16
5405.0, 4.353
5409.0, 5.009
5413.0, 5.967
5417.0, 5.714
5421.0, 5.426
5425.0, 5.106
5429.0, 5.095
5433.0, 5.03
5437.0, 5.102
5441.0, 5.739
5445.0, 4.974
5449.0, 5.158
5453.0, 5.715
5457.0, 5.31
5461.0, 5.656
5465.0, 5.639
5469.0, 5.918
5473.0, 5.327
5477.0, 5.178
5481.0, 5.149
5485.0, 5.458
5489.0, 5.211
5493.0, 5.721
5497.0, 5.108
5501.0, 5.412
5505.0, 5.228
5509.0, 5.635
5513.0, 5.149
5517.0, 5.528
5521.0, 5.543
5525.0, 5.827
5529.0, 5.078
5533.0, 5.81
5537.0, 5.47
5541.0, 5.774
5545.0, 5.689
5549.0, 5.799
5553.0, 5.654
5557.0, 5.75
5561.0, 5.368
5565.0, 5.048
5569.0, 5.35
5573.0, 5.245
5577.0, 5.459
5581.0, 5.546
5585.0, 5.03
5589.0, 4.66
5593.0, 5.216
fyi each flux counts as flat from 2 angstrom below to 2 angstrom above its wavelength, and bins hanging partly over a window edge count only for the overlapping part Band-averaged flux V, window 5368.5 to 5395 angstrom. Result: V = 5.33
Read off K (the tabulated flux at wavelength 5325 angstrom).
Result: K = 4.899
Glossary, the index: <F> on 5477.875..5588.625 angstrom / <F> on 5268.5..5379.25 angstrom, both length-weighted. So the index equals 1.0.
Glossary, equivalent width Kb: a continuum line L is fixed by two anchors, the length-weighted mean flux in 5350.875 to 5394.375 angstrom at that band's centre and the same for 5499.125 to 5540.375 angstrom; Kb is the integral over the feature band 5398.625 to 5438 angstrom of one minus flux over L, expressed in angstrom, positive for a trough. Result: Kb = 1.9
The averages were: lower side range 5.45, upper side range 5.48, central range 5.19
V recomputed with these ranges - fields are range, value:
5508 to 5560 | 5.59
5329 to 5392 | 5.38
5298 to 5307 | 5.32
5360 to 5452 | 5.23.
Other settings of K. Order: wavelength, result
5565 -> 5.048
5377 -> 5.396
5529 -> 5.078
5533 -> 5.81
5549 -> 5.799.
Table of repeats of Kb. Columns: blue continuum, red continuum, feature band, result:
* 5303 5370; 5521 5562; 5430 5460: 1.23 angstrom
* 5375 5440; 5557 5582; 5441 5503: -1.18 angstrom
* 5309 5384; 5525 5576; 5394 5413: 1.63 angstrom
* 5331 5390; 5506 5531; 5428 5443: 0.52 angstrom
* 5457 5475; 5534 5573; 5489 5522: 1.01 angstrom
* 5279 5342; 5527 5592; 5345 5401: -0.61 angstrom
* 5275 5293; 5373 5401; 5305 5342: -0.22 angstrom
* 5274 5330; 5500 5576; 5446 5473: -0.53 angstrom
